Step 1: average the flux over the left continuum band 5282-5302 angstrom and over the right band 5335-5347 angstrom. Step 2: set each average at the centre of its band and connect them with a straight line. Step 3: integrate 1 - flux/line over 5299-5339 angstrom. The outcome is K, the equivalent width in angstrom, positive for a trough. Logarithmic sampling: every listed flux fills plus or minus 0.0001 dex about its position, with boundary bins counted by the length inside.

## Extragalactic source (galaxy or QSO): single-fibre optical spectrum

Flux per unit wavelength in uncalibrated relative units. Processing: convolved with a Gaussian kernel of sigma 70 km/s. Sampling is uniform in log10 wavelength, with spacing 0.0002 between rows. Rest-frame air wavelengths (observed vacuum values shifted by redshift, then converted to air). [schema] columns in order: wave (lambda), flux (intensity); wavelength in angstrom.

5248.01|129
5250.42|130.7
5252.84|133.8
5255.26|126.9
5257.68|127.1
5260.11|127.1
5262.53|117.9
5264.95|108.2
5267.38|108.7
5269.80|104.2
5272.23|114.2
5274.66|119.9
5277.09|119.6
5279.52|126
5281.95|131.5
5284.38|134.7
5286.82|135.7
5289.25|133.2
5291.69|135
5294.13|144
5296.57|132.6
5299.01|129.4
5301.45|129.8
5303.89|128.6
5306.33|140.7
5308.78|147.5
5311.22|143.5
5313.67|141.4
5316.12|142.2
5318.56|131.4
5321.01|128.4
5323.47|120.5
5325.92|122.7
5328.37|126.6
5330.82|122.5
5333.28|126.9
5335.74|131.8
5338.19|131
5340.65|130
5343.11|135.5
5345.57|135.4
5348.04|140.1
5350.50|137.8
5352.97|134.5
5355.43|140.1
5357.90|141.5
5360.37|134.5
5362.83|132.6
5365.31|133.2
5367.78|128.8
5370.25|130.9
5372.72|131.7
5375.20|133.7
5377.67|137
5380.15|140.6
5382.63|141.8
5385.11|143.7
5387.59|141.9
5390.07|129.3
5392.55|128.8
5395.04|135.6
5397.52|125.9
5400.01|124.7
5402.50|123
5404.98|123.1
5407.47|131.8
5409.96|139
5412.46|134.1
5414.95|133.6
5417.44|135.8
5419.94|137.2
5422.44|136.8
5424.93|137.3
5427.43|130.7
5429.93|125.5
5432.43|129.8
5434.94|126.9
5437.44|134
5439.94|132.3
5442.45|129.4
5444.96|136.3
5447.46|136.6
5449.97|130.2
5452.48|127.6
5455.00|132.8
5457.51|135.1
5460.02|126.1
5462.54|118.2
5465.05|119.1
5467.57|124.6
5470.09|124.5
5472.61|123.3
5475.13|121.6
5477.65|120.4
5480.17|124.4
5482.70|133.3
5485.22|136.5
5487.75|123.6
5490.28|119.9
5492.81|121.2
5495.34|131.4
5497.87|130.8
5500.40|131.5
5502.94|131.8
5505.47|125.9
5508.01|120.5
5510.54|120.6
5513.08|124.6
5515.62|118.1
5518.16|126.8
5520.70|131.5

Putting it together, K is 0.41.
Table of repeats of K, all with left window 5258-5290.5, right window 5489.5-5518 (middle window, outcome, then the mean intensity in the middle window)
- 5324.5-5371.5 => -3.6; 132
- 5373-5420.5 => -3.8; 134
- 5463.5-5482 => 0.3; 123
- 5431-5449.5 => -1.1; 132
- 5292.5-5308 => -1.6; 135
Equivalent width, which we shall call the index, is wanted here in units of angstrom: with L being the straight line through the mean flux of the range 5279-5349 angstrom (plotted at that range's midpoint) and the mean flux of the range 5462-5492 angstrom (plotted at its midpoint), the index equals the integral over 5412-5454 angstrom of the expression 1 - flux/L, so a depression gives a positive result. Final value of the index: -2.0 angstrom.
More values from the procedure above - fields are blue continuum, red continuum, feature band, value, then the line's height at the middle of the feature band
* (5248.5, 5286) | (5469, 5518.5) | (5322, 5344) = -0.7 angstrom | 123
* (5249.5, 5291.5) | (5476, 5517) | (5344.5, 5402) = -4.7 angstrom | 125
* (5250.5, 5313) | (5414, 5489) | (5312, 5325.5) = -0.4 angstrom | 128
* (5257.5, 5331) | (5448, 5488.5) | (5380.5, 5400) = -1.1 angstrom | 127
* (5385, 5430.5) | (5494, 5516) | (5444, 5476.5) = 0.5 angstrom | 129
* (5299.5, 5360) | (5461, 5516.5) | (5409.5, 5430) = -1.0 angstrom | 129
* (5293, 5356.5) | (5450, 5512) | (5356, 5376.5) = -0.3 angstrom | 132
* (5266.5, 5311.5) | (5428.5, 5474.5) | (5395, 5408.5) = 0.2 angstrom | 129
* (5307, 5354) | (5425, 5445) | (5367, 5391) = -0.8 angstrom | 132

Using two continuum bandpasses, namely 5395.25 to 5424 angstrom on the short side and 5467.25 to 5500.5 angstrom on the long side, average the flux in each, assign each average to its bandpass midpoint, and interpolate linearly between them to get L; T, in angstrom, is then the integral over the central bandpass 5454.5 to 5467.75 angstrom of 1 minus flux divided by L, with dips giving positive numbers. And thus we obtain 0.2 angstrom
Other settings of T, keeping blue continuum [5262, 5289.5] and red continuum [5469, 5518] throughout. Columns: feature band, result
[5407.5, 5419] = -1.1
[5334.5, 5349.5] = -1.4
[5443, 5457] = -0.9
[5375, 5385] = -1.3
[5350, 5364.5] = -1.7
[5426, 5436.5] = -0.4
